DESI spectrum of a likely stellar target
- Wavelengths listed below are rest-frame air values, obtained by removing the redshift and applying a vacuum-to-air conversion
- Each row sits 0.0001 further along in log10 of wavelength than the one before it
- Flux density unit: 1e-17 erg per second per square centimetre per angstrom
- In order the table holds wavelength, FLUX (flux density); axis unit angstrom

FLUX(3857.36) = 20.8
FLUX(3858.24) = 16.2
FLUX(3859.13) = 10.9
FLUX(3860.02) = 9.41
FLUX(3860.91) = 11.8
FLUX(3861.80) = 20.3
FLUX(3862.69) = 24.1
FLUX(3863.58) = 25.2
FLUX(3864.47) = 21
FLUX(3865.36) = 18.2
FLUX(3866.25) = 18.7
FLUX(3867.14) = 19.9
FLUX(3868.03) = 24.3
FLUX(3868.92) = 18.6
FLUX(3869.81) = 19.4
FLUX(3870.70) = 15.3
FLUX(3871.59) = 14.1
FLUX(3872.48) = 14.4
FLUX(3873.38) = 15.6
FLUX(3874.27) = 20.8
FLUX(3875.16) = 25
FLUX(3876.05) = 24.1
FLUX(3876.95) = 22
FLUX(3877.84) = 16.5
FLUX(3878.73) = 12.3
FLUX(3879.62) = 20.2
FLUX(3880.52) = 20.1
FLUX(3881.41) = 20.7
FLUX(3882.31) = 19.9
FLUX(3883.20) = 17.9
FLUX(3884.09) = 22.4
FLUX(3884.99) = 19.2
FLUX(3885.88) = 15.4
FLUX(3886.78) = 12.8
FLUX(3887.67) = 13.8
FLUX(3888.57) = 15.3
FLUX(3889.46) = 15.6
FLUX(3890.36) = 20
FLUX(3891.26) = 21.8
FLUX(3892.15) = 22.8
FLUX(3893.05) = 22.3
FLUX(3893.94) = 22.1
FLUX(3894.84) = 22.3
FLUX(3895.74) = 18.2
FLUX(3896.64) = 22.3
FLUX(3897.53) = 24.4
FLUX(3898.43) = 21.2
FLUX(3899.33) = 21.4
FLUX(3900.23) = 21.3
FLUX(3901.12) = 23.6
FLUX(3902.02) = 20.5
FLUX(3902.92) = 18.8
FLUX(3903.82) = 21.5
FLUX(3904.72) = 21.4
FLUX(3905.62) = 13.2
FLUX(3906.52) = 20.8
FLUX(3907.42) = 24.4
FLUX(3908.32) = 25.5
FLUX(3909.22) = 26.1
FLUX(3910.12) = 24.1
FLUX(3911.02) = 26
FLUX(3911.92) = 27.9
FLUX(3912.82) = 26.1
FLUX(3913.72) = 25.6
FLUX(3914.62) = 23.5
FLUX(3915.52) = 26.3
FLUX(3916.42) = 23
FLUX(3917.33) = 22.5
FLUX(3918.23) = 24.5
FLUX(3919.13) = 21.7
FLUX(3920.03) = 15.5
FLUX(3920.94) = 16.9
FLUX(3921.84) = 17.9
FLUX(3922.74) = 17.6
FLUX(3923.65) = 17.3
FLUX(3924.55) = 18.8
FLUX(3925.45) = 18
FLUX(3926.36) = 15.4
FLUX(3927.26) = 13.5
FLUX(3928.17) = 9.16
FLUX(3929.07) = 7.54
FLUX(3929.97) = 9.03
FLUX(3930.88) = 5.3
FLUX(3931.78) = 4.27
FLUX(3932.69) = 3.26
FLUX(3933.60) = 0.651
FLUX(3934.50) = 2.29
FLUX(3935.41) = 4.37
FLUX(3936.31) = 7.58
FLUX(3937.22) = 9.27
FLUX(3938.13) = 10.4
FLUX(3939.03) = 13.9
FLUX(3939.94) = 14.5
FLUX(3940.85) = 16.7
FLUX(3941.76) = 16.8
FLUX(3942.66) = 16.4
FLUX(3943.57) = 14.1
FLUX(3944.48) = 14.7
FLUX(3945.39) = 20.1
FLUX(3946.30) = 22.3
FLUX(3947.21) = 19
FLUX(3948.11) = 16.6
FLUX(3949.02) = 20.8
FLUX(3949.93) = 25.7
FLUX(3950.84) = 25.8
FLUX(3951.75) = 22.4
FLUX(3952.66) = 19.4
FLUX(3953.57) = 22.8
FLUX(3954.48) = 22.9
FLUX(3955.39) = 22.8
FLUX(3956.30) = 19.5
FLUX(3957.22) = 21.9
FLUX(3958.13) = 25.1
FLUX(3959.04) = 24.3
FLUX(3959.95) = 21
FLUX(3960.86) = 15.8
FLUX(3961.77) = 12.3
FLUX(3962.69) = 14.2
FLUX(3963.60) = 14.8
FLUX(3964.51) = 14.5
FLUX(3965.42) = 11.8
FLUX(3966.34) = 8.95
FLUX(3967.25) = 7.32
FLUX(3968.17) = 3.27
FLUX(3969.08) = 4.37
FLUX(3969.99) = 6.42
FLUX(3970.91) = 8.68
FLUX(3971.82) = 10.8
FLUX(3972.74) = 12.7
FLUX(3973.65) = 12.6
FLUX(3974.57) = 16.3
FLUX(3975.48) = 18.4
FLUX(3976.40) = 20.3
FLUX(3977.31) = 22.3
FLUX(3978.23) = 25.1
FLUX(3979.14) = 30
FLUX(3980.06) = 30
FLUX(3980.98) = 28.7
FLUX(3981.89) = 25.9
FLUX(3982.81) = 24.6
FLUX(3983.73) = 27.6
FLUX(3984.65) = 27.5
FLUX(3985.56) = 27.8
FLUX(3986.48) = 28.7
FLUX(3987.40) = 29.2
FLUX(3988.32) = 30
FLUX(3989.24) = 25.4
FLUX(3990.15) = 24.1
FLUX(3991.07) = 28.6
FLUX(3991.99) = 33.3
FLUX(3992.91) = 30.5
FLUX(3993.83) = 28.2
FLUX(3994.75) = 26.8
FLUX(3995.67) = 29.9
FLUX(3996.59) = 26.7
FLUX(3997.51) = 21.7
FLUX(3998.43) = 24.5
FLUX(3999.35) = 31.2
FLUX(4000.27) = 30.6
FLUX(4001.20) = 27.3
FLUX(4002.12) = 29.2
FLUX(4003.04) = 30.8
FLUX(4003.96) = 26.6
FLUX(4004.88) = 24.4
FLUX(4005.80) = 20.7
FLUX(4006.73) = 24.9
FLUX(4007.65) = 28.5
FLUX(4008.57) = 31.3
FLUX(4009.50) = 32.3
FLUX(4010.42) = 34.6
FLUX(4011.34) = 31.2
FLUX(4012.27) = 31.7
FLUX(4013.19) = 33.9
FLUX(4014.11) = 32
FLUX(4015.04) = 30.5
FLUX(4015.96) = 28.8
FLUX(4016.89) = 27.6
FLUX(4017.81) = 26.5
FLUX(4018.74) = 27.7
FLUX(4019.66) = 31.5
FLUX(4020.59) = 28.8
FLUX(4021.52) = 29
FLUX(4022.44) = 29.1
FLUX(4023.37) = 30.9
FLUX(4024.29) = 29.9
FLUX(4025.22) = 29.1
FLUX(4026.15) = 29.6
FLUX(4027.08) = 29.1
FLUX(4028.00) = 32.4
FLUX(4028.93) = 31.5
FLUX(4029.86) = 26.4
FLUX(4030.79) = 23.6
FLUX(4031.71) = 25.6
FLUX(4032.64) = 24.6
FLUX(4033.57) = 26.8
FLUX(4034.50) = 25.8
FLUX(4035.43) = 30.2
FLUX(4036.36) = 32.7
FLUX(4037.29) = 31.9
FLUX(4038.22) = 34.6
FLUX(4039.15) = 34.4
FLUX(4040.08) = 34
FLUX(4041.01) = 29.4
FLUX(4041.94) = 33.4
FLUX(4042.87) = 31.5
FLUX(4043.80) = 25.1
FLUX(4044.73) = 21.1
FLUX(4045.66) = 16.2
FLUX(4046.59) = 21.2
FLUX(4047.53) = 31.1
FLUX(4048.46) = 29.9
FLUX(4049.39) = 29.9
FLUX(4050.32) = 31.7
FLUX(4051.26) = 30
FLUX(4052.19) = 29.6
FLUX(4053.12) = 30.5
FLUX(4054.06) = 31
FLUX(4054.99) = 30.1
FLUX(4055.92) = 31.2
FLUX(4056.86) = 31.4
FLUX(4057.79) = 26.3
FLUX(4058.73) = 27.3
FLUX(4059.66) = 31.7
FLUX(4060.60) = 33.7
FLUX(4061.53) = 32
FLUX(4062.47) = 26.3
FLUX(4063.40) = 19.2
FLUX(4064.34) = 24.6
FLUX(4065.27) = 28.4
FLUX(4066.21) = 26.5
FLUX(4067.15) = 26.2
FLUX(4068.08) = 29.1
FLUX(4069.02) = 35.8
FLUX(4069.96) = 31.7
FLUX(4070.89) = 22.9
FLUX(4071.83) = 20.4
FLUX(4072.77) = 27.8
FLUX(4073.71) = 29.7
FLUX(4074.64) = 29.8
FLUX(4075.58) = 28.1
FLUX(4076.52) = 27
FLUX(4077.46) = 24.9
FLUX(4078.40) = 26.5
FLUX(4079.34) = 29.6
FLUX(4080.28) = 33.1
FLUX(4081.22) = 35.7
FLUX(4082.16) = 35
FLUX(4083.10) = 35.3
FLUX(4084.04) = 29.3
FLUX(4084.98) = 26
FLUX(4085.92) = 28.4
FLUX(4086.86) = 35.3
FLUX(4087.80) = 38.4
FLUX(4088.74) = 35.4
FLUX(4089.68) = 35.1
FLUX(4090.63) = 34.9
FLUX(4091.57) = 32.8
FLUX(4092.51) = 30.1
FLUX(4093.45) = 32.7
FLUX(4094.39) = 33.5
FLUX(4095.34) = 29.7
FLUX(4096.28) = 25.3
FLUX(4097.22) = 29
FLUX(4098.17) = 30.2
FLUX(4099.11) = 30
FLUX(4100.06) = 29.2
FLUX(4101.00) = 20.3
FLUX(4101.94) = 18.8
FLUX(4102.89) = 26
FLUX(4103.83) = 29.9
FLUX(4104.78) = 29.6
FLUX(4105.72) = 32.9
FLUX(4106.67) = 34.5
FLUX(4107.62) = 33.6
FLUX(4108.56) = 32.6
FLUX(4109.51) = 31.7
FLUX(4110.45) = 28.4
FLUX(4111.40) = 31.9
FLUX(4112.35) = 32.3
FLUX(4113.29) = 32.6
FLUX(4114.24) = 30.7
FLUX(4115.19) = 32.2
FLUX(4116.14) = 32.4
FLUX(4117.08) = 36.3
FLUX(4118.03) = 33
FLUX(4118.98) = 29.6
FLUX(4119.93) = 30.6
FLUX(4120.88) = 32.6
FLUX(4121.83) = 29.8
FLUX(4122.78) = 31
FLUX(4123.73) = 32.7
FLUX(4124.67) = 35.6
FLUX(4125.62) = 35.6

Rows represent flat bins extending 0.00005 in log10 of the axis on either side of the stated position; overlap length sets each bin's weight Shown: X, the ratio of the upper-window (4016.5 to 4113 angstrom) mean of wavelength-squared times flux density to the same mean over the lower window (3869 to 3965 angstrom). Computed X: 1.74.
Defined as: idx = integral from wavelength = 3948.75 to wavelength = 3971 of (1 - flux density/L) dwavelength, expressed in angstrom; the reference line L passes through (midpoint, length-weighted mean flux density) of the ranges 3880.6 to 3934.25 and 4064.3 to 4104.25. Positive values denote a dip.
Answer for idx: 5.1 angstrom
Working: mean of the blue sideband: 18.8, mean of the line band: 16.8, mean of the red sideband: 29.6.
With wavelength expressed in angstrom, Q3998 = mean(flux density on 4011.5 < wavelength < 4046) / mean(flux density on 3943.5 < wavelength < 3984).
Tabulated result 1.58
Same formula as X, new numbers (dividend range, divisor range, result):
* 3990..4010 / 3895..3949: 1.67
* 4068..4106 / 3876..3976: 1.87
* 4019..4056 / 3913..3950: 2.03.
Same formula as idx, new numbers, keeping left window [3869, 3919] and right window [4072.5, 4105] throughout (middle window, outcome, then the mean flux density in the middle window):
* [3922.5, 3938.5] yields 9.17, 9.53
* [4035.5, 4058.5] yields -1.18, 29.5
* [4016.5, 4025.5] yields -0.74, 29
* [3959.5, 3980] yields 8.33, 14.5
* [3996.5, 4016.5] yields -2.06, 28.8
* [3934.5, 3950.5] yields 5.48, 15.2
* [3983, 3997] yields -1.60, 28.2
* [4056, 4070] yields 0.09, 28.6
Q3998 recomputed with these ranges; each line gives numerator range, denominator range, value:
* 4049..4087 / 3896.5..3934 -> 1.56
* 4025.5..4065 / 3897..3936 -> 1.61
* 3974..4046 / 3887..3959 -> 1.53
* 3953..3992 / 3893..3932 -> 1.01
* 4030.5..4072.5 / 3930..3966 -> 1.83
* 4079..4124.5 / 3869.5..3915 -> 1.53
